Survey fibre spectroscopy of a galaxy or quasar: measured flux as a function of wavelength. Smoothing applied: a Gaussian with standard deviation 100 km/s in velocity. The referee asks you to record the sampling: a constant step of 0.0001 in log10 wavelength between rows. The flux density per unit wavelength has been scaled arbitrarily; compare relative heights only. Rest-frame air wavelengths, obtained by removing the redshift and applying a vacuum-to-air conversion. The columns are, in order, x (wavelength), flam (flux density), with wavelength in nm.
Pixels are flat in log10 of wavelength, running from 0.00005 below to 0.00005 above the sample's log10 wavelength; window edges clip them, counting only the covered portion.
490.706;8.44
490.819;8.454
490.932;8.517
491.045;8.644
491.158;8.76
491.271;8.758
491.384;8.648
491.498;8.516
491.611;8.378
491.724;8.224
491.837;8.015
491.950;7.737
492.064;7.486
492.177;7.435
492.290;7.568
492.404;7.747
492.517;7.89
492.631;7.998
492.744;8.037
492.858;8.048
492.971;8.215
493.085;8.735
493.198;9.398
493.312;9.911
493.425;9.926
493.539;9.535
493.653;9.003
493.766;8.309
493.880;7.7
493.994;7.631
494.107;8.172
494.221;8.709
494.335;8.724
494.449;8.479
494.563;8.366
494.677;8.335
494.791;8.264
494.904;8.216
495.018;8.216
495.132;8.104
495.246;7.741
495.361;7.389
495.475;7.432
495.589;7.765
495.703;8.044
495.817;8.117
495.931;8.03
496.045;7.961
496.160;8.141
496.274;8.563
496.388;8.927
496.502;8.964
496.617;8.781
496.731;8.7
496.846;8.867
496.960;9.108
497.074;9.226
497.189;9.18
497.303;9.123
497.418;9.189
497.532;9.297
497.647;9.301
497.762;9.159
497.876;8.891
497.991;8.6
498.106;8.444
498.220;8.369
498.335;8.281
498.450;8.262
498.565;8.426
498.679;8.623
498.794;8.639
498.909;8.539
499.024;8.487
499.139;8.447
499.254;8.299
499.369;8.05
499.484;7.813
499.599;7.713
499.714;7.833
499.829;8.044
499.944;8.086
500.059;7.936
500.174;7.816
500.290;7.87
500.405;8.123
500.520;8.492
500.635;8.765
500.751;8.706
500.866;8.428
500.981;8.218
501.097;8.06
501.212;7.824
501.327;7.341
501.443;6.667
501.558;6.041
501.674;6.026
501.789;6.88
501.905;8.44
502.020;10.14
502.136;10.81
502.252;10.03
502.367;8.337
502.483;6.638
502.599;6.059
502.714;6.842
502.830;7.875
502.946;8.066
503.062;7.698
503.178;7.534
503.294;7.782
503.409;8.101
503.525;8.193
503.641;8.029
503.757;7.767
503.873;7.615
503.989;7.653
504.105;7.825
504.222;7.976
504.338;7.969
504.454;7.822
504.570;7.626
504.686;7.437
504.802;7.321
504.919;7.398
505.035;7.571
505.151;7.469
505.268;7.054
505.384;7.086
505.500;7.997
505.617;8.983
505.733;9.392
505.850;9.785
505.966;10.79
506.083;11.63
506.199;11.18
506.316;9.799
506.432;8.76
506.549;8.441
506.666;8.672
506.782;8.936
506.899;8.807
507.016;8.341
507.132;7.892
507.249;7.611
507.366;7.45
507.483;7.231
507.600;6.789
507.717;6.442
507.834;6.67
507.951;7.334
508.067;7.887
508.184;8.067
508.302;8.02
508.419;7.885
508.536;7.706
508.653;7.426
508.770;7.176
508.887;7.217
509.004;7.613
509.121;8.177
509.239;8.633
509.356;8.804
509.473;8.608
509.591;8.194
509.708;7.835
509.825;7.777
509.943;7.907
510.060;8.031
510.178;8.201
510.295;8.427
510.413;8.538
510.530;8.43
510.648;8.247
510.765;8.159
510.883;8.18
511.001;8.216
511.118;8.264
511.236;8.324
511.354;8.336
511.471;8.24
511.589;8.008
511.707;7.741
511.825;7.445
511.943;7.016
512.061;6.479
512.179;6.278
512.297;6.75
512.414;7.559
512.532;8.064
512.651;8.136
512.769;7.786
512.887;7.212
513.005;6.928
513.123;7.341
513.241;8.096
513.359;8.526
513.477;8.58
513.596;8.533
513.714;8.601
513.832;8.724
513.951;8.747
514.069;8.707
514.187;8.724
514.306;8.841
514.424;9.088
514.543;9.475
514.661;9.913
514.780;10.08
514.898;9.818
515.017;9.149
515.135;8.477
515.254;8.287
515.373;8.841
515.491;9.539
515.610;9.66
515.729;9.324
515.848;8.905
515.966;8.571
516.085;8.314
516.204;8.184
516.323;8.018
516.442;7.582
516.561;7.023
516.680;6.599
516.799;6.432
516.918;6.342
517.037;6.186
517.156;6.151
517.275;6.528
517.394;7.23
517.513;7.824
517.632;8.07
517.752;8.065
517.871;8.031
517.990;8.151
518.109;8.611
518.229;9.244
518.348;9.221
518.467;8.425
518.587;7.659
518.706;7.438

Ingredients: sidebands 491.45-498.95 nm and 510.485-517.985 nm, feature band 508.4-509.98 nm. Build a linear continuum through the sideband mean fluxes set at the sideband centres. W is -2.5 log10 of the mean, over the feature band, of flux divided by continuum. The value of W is 0.03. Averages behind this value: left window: 8.44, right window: 8.08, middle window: 7.93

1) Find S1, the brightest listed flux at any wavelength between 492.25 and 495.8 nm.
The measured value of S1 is 9.926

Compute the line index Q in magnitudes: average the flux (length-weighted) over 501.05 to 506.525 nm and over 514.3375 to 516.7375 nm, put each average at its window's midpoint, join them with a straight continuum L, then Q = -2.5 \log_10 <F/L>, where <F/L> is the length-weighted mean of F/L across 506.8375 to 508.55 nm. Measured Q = 0.098 mag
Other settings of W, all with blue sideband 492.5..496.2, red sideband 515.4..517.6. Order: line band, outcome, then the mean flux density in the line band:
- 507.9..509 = 0.04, 7.64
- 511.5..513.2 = 0.07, 7.36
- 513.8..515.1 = -0.18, 9.2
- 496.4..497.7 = -0.10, 9.06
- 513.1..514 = -0.09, 8.43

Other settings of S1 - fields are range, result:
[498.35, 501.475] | 8.765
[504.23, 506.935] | 11.63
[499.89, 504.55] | 10.81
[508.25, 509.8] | 8.804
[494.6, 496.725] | 8.964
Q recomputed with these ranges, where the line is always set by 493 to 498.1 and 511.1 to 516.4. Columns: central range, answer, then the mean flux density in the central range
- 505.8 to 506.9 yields -0.153 mag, 9.73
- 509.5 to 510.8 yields 0.029 mag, 8.17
